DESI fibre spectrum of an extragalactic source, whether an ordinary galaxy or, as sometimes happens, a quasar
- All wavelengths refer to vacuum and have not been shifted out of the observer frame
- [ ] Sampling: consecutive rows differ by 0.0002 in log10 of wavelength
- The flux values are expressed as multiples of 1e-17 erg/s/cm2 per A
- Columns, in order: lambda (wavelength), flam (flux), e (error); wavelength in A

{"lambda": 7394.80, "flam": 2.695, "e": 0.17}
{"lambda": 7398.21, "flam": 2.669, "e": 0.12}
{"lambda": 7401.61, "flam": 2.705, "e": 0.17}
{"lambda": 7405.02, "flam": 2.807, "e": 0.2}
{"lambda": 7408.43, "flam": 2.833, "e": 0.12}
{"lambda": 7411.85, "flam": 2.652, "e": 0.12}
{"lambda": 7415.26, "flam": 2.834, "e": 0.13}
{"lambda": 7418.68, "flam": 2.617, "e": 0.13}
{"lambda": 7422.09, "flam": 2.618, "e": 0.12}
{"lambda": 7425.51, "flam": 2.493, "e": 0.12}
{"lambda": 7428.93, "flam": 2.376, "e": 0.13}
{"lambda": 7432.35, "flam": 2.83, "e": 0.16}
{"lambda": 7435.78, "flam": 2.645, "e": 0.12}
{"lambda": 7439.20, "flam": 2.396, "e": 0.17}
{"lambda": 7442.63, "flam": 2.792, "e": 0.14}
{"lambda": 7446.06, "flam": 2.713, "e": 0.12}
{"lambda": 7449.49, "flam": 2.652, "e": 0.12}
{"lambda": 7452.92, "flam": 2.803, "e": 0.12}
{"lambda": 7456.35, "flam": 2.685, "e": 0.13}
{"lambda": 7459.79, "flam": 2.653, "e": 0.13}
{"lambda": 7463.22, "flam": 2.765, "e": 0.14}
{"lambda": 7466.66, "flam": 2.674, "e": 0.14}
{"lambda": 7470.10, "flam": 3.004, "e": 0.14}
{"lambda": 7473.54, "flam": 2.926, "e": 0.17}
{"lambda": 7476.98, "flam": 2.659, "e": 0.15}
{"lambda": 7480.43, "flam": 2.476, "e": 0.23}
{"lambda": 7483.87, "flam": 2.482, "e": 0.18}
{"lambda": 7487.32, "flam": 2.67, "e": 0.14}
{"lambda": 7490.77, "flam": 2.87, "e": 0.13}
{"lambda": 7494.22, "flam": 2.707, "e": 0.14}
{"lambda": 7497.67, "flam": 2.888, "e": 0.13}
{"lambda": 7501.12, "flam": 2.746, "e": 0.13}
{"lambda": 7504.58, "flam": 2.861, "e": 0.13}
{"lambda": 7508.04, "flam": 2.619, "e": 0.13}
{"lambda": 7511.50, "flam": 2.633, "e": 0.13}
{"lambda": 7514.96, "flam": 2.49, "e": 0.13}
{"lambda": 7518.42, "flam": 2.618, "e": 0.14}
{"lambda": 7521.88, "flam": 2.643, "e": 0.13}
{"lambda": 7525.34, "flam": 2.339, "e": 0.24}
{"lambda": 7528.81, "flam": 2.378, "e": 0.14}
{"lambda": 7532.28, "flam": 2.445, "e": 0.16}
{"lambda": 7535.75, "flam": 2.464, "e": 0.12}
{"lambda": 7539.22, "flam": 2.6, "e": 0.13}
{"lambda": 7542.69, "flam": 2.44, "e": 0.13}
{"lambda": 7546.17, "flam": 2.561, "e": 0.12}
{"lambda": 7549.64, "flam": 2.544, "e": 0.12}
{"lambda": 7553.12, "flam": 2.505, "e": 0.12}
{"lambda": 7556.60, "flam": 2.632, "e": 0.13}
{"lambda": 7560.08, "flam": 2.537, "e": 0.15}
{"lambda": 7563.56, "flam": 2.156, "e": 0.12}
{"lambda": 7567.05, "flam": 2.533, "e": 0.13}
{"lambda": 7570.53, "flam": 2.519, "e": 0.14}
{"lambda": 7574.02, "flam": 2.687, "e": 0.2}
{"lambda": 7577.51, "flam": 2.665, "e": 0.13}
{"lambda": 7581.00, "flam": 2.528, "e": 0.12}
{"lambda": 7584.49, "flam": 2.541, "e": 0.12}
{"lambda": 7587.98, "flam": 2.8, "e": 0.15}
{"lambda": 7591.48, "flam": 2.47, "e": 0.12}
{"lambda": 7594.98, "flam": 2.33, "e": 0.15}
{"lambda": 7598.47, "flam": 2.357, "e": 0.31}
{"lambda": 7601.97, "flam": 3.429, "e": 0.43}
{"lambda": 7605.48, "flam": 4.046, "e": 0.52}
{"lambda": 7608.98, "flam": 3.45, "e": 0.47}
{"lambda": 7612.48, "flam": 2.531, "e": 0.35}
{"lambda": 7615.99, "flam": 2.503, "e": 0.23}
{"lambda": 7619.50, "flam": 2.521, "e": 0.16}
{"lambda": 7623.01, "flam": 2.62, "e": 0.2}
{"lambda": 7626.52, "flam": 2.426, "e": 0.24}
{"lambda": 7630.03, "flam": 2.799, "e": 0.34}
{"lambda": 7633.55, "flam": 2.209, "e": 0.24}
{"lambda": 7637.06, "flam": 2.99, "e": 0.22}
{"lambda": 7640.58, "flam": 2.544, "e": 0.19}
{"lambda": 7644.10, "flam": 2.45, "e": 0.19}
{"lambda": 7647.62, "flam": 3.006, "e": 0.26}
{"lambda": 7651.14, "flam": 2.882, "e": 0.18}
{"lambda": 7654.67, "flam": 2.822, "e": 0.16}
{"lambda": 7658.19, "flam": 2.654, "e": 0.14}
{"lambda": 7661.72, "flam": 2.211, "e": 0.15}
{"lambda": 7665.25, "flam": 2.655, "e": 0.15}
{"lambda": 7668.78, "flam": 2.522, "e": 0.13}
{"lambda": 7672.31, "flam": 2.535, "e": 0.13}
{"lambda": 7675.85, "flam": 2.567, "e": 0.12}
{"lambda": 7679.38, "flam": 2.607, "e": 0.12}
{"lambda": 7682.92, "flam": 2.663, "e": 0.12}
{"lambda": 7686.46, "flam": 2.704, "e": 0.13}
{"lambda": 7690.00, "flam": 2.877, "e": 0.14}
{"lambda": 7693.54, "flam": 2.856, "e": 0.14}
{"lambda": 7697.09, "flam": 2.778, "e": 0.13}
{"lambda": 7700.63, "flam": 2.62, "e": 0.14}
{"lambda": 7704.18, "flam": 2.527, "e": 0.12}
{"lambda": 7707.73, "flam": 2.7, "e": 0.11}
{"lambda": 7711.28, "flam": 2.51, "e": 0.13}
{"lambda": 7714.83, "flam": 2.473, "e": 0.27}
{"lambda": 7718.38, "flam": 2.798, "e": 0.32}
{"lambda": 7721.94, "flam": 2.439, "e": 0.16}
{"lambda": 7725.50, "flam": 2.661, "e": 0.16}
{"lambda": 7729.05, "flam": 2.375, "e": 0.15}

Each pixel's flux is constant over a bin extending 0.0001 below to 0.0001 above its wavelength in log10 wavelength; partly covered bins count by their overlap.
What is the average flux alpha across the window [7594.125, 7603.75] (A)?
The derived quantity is 2.74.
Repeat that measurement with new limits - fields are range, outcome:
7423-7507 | 2.7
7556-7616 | 2.71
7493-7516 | 2.71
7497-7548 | 2.58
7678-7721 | 2.67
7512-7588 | 2.52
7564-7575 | 2.52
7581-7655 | 2.74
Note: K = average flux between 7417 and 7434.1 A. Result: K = 2.59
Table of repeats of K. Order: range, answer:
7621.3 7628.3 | 2.52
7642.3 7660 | 2.76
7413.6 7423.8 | 2.69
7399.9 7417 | 2.77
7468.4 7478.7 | 2.86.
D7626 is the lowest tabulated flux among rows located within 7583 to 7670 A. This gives 2.209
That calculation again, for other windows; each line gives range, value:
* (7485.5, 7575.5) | 2.156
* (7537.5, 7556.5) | 2.44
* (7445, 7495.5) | 2.476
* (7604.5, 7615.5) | 2.531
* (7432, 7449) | 2.396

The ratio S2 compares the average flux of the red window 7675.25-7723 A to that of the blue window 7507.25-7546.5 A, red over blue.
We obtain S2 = 1.1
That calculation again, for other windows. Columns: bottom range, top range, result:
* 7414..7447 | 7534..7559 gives 0.97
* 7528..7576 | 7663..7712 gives 1.06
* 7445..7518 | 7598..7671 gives 1.01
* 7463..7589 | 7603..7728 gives 1.03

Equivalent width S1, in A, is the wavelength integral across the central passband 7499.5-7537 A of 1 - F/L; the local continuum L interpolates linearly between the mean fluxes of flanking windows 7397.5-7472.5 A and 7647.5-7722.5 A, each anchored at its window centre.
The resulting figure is 1.57 A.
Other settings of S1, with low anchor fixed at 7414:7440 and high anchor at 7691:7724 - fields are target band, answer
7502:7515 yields -0.3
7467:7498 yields -1.4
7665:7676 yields 0.3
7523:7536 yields 1.0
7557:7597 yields 1.5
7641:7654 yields -0.6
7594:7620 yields -3.0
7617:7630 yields 0.3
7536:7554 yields 0.6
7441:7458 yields -0.8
